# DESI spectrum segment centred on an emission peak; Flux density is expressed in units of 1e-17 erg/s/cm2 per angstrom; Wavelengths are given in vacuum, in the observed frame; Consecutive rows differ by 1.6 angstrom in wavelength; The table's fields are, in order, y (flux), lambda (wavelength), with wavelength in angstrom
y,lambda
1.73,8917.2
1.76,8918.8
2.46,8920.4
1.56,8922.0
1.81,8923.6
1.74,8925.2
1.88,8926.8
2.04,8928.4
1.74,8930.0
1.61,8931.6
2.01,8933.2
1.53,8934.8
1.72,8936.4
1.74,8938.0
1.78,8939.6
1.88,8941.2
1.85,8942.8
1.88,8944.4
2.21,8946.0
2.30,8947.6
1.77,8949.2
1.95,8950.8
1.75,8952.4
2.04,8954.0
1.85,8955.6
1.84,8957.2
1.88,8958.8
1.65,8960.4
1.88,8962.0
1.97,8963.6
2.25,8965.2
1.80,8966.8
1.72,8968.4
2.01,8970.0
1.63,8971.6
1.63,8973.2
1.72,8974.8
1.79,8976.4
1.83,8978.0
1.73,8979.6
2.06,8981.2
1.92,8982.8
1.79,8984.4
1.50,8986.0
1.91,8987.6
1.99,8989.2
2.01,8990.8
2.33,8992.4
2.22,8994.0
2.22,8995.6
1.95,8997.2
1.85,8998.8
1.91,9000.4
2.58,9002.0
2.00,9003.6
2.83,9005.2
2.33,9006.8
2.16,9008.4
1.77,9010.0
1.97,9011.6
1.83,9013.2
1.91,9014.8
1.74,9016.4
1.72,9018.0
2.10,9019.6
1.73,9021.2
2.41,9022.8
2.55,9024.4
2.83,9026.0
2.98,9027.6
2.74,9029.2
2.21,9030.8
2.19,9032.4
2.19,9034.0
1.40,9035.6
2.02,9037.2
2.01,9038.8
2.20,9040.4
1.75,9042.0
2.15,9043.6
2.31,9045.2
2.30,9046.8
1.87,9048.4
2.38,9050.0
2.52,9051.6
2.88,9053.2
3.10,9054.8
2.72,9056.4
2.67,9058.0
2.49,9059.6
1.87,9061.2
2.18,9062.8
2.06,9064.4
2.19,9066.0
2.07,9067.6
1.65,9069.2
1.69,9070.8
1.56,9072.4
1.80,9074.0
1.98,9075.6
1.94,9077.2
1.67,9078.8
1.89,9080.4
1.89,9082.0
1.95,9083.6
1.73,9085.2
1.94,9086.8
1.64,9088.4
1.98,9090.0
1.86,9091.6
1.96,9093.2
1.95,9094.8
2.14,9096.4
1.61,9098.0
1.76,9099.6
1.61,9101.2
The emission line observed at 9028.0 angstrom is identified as H-alpha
